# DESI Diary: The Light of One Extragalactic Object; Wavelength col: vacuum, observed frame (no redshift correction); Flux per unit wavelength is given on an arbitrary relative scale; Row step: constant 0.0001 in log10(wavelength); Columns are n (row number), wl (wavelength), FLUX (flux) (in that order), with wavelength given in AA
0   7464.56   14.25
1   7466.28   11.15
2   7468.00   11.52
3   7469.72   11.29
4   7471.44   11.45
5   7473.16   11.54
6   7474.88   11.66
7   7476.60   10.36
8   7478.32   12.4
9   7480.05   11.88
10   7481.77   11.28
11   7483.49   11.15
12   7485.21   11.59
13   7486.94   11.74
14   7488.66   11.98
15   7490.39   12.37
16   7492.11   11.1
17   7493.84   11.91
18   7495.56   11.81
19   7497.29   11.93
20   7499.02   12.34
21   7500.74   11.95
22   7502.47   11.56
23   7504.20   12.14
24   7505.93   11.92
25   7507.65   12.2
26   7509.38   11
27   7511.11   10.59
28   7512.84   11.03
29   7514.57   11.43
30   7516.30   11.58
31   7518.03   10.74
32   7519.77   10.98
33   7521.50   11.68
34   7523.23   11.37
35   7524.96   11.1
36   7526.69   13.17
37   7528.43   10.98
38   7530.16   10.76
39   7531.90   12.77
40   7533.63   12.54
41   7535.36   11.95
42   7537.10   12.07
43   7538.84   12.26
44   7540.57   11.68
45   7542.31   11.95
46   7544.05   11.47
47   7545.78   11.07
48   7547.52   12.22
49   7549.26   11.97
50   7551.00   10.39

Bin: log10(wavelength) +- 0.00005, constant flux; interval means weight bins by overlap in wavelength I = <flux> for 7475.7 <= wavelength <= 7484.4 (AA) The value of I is 11.4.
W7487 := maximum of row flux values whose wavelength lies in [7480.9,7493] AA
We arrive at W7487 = 12.37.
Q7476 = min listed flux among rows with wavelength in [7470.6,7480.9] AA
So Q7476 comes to 10.36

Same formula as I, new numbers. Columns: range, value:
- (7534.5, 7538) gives 12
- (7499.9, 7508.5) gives 12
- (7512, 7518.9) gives 11.2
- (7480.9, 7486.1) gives 11.3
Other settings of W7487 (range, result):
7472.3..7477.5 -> 11.66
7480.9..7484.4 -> 11.28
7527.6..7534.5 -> 12.77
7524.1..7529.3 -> 13.17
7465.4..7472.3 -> 11.52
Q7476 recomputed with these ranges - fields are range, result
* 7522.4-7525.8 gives 11.1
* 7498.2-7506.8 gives 11.56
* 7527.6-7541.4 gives 10.76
